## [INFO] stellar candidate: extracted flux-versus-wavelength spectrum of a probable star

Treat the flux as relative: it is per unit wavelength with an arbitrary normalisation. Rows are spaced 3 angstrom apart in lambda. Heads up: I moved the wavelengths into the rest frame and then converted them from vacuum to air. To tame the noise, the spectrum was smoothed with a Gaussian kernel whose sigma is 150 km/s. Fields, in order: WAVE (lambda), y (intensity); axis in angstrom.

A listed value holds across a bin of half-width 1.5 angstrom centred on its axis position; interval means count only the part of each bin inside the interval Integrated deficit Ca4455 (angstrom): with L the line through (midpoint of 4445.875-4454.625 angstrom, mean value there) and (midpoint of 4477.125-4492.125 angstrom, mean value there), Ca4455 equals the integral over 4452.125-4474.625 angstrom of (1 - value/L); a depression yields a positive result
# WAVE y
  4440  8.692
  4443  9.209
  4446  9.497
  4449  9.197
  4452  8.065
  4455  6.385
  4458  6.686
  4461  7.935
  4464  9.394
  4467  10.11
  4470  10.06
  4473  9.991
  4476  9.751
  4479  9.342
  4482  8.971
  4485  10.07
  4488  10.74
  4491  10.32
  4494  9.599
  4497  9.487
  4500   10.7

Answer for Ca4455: 1.1 angstrom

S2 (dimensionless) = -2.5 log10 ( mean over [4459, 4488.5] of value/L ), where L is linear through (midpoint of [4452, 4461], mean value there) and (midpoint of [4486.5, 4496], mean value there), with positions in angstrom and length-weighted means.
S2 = -0.119 mag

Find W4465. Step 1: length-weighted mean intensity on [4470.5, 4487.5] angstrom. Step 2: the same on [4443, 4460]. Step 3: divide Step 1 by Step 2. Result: 1.20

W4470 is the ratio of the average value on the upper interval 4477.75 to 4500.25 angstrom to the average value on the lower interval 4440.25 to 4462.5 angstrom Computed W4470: 1.2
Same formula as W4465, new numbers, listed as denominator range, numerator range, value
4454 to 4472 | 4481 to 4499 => 1.16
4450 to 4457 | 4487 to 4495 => 1.40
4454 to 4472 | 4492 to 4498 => 1.13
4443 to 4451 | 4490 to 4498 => 1.06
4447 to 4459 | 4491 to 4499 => 1.27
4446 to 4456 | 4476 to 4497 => 1.20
